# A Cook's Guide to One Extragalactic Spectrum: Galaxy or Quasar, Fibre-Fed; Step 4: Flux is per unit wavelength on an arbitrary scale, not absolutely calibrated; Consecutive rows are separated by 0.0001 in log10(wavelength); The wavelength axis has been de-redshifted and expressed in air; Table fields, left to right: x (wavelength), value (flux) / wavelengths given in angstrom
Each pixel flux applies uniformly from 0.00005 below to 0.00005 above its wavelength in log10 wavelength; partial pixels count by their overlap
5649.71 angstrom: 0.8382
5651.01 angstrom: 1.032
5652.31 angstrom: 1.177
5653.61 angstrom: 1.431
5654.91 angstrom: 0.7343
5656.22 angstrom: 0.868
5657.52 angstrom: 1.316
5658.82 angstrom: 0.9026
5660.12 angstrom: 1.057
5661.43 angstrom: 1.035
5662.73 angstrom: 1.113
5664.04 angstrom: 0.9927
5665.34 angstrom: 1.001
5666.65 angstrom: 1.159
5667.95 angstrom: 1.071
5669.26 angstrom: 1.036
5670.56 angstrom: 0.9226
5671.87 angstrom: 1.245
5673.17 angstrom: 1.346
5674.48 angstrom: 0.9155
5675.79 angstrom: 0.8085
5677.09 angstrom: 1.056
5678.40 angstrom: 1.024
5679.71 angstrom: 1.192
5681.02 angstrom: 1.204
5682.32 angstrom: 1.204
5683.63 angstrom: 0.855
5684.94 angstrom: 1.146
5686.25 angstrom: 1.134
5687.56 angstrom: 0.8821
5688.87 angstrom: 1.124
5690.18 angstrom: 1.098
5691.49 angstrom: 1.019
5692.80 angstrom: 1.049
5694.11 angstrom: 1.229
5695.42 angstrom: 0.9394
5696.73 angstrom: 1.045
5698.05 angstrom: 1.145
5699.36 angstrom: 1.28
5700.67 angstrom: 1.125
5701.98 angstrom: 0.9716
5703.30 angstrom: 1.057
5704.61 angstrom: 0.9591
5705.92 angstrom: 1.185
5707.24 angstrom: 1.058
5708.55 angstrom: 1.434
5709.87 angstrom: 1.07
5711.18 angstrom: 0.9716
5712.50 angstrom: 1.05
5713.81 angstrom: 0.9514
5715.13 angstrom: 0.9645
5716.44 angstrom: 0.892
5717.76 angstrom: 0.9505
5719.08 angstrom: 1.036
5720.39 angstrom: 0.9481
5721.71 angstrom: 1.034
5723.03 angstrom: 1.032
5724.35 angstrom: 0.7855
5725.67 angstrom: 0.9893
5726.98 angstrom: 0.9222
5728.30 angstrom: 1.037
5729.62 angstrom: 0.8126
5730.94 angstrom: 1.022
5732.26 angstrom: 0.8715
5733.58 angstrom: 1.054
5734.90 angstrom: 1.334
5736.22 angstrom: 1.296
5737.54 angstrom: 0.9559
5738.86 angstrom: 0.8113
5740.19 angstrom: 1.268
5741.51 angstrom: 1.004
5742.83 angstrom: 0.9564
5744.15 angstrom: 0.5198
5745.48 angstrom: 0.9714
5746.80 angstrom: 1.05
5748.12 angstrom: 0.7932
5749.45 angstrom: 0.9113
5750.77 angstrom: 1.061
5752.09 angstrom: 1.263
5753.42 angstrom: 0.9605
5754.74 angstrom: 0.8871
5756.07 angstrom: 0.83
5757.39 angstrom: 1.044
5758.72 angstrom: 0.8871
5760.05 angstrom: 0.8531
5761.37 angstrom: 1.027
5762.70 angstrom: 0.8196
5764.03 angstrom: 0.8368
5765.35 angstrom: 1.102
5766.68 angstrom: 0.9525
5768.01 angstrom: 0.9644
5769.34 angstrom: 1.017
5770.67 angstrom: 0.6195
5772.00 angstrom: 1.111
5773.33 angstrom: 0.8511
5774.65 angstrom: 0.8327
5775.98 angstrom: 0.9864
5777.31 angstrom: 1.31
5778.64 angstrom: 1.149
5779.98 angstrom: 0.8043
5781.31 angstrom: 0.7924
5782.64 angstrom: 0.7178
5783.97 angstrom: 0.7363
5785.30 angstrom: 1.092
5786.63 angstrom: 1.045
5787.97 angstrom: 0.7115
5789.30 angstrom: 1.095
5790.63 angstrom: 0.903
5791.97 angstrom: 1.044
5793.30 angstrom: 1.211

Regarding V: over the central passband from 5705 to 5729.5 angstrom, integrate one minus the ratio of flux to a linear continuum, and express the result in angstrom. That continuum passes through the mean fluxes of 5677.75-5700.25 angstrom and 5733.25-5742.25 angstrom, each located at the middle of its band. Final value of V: 1.9 angstrom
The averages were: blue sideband 1.09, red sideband 1.1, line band 1.01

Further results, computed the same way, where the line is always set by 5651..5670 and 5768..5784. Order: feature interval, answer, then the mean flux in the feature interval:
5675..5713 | -2.2 angstrom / 1.08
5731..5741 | -1.1 angstrom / 1.08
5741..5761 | 0.4 angstrom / 0.934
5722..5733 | 0.5 angstrom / 0.938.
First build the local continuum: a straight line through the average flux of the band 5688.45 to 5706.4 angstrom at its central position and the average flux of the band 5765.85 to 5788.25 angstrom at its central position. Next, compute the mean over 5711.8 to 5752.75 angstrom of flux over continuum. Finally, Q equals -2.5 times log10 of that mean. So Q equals 0.03 mag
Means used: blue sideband 1.09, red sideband 0.928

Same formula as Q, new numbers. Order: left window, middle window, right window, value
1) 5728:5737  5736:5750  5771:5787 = 0.10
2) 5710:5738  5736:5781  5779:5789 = -0.05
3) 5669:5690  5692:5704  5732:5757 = -0.04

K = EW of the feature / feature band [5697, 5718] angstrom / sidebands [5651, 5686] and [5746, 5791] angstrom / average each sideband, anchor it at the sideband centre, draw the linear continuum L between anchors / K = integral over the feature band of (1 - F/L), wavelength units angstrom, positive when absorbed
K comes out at -0.99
